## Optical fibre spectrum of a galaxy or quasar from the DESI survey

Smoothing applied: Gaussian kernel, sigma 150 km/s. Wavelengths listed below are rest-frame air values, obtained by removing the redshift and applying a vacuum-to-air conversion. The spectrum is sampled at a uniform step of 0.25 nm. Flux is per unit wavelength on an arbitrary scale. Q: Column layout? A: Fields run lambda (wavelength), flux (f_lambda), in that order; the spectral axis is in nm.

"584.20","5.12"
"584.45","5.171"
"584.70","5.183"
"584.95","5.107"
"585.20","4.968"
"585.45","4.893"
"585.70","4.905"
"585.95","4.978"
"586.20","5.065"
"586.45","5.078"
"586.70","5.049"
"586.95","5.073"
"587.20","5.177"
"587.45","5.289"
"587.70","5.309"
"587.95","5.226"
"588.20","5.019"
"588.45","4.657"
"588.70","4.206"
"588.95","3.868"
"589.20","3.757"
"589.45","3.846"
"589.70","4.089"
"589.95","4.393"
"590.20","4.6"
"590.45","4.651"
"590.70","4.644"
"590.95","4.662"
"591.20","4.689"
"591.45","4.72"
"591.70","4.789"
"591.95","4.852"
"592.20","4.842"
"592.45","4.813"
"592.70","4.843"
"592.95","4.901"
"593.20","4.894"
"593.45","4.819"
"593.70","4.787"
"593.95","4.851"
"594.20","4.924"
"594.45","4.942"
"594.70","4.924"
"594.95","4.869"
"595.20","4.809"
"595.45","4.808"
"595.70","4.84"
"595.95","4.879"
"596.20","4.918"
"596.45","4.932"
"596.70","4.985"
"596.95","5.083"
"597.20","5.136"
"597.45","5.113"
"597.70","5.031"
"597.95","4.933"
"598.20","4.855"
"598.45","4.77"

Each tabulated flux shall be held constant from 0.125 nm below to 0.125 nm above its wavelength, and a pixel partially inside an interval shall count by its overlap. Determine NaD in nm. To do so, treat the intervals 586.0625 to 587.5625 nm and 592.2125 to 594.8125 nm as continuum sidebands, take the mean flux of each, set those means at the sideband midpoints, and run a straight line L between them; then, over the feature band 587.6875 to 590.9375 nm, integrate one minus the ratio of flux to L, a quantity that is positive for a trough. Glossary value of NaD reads 0.37 nm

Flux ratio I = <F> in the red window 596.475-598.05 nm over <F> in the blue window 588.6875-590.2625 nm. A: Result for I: 1.24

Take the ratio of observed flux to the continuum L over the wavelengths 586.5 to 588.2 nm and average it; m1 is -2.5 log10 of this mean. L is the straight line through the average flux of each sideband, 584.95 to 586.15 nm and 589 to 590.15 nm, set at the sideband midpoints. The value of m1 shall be -0.14 mag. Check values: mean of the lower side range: 4.96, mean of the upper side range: 4.05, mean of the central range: 5.17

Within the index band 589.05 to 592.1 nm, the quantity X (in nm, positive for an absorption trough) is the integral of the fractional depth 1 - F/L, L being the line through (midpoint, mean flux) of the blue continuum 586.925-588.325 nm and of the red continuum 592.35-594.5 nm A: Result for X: 0.33 nm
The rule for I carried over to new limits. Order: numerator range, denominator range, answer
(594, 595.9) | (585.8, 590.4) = 1.04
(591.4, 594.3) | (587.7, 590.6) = 1.09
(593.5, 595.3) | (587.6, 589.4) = 1.07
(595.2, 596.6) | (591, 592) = 1.03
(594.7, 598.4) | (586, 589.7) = 1.04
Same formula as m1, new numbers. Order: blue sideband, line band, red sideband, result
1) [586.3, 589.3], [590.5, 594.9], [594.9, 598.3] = 0.02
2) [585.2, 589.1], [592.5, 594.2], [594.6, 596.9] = 0.01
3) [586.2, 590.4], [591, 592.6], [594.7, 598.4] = 0.00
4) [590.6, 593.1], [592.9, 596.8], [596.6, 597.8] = 0.01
